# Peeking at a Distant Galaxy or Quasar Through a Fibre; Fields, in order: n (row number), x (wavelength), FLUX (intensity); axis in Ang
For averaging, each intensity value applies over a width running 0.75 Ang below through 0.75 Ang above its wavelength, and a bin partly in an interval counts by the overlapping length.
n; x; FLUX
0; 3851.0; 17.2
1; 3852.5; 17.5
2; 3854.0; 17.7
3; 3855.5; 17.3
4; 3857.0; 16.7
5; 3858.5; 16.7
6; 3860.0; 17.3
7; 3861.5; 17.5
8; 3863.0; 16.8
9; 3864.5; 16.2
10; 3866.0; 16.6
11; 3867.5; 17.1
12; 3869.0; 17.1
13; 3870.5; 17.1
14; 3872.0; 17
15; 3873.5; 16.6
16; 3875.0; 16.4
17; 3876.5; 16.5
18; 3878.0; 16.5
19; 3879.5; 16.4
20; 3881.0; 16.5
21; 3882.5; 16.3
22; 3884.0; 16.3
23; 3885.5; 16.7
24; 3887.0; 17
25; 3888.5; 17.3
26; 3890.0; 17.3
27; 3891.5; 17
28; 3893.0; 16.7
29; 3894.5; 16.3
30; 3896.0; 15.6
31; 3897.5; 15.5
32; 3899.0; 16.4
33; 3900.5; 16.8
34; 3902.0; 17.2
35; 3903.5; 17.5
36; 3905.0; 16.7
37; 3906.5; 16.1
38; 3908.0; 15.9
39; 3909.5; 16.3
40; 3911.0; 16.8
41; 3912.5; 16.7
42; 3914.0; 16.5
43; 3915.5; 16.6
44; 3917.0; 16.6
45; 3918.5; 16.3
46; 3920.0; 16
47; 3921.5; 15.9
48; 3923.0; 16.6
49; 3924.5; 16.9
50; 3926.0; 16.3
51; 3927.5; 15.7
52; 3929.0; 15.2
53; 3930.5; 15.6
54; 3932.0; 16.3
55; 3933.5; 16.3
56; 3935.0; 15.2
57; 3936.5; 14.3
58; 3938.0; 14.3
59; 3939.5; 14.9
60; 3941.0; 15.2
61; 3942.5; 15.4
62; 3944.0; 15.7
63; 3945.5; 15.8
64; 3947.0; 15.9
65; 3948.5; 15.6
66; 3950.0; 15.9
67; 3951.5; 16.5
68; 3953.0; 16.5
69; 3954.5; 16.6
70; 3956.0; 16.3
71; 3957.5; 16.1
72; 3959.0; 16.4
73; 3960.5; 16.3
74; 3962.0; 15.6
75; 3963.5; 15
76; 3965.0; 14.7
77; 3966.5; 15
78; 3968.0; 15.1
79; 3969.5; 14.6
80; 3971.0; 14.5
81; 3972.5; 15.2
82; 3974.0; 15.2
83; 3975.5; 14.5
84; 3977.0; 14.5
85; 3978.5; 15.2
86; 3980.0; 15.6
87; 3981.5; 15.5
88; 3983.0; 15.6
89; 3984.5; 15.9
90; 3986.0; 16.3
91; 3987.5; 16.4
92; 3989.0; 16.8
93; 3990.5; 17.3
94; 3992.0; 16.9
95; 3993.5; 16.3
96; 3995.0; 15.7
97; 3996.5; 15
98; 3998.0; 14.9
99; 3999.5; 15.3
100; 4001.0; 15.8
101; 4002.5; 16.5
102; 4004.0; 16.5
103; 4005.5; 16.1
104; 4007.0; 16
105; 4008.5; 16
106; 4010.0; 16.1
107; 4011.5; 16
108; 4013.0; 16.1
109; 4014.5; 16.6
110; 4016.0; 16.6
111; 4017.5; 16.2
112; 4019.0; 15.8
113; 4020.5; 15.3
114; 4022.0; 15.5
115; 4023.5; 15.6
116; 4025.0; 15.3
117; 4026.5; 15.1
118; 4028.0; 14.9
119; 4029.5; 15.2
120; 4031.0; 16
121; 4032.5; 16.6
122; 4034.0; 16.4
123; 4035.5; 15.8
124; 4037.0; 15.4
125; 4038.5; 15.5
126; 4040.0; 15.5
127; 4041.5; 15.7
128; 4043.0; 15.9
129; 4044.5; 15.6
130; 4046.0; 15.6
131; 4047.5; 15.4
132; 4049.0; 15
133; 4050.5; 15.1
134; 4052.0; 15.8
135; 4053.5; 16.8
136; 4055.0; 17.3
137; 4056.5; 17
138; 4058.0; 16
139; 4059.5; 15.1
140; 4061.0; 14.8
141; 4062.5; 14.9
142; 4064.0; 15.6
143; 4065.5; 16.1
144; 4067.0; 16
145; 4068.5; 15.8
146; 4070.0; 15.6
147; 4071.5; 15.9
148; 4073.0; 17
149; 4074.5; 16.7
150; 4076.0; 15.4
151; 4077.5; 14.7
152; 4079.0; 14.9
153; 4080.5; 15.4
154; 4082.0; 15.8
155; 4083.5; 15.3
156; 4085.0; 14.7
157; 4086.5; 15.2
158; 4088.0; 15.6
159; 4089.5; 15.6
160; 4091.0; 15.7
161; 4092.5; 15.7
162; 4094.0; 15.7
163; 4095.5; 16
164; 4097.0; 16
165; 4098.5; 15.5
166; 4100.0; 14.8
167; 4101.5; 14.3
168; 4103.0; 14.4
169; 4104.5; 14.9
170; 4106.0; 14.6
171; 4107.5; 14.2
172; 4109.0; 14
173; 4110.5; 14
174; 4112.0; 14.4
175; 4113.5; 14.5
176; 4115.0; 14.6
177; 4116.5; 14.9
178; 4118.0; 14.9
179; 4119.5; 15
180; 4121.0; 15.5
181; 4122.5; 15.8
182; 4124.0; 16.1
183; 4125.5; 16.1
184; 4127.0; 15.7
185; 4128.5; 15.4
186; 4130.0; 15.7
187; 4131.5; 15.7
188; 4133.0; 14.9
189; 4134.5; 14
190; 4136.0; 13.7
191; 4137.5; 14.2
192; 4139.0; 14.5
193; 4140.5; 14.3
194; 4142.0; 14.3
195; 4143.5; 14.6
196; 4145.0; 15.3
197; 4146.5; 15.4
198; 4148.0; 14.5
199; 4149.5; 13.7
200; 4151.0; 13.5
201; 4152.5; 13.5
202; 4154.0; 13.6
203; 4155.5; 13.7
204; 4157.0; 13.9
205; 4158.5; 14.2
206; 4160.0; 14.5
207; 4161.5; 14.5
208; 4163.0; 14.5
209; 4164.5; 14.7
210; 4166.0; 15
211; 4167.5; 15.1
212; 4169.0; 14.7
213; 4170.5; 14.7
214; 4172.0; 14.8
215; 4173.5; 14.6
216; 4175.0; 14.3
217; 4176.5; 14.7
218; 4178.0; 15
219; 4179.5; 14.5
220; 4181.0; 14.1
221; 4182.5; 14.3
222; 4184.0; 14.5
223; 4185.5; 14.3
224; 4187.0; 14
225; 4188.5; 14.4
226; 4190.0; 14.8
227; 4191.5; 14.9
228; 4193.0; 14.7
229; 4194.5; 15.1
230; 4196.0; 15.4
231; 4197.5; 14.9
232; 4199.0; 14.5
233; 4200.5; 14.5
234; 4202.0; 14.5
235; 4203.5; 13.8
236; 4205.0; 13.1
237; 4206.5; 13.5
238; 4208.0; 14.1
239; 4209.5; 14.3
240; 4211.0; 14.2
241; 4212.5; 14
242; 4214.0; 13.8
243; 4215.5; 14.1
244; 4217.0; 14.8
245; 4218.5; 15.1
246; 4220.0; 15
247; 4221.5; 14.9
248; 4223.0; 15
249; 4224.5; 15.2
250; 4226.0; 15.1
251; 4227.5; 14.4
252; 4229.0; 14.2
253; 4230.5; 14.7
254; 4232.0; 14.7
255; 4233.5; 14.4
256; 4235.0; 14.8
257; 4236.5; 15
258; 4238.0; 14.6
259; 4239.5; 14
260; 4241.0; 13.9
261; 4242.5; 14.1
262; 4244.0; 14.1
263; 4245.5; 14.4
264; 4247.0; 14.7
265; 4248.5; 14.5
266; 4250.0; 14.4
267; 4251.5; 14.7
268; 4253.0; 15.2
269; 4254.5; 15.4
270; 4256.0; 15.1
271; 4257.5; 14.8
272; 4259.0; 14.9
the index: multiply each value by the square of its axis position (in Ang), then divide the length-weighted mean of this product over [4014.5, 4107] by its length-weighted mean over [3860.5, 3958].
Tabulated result 1.0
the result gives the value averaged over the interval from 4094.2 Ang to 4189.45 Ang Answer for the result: 14.7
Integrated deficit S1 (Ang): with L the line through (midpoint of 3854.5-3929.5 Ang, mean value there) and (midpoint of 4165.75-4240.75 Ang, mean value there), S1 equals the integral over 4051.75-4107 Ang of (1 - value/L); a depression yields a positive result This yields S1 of -0.8 Ang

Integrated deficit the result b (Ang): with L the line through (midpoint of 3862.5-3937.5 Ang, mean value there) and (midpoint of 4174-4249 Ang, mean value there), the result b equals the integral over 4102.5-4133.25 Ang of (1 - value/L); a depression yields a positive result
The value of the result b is 0.1 Ang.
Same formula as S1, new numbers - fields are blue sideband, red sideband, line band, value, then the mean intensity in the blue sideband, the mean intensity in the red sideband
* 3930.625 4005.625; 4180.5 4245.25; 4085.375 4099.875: -0.5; 15.7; 14.5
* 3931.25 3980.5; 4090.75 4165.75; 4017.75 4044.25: -0.8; 15.5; 14.8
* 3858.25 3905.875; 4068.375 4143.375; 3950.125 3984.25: 1.3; 16.7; 15.1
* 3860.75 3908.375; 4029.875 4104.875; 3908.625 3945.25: 1.2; 16.7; 15.6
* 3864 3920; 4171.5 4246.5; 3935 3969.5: 1.3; 16.6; 14.5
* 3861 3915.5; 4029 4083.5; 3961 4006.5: 1.5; 16.6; 15.8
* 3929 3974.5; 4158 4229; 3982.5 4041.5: -2.5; 15.5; 14.5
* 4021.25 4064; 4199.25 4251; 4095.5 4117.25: 0.8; 15.7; 14.4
